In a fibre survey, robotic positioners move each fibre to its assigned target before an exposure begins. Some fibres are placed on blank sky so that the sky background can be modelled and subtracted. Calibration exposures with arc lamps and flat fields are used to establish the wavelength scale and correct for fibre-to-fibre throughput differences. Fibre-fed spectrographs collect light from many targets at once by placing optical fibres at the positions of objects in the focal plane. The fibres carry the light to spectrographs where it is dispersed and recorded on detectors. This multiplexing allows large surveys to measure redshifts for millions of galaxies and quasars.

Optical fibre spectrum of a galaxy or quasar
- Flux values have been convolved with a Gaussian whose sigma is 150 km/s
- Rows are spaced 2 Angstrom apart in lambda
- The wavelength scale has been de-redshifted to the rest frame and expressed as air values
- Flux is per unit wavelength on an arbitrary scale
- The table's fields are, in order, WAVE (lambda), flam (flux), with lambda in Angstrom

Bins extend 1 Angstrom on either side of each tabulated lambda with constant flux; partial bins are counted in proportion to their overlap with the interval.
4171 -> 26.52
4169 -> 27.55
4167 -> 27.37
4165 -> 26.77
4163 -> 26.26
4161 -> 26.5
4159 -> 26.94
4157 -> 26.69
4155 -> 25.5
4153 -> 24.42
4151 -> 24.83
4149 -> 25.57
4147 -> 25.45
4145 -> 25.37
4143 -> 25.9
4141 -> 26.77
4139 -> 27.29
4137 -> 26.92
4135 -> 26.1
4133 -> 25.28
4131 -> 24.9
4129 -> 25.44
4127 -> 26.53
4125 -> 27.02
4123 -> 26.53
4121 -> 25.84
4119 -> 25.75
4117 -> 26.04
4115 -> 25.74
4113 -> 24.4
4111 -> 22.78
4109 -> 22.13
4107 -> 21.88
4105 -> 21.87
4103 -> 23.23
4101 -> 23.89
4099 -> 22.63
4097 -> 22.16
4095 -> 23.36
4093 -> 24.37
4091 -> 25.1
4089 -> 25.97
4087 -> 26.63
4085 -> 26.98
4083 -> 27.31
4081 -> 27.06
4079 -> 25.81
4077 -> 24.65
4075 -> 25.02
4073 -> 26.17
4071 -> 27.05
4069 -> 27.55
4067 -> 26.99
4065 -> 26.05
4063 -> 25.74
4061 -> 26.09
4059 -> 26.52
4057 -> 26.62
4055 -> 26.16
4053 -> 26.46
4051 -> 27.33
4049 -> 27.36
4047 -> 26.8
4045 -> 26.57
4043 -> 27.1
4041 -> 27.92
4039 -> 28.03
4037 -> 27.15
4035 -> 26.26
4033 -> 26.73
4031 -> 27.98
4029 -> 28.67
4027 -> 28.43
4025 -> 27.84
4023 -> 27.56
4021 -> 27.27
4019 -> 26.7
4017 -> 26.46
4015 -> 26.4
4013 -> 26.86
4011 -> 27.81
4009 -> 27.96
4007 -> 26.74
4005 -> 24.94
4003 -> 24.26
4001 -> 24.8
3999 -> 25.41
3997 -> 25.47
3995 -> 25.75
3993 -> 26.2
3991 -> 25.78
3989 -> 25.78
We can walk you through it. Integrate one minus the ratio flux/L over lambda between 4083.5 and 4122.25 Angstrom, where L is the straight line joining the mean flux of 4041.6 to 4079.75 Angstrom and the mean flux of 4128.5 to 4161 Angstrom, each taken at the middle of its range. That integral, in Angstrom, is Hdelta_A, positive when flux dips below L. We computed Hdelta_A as 2.7 Angstrom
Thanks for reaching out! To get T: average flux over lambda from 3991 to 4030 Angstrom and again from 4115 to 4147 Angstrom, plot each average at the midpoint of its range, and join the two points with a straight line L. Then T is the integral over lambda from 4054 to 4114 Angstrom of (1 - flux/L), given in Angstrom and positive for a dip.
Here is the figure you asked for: 2.8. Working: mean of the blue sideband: 26.6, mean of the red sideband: 26.1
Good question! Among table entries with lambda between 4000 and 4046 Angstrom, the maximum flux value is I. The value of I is 28.67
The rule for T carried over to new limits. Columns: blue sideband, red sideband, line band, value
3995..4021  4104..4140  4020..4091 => -3.0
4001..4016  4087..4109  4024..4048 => -1.9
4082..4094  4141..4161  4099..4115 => 1.8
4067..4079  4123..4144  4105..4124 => 1.3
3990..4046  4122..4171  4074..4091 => 0.2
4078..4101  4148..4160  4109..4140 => -0.3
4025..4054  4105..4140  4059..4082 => 0.3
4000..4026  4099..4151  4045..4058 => -0.3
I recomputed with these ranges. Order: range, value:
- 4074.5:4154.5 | 27.31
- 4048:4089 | 27.55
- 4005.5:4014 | 27.96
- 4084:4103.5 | 26.98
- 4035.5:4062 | 28.03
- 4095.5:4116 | 25.74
